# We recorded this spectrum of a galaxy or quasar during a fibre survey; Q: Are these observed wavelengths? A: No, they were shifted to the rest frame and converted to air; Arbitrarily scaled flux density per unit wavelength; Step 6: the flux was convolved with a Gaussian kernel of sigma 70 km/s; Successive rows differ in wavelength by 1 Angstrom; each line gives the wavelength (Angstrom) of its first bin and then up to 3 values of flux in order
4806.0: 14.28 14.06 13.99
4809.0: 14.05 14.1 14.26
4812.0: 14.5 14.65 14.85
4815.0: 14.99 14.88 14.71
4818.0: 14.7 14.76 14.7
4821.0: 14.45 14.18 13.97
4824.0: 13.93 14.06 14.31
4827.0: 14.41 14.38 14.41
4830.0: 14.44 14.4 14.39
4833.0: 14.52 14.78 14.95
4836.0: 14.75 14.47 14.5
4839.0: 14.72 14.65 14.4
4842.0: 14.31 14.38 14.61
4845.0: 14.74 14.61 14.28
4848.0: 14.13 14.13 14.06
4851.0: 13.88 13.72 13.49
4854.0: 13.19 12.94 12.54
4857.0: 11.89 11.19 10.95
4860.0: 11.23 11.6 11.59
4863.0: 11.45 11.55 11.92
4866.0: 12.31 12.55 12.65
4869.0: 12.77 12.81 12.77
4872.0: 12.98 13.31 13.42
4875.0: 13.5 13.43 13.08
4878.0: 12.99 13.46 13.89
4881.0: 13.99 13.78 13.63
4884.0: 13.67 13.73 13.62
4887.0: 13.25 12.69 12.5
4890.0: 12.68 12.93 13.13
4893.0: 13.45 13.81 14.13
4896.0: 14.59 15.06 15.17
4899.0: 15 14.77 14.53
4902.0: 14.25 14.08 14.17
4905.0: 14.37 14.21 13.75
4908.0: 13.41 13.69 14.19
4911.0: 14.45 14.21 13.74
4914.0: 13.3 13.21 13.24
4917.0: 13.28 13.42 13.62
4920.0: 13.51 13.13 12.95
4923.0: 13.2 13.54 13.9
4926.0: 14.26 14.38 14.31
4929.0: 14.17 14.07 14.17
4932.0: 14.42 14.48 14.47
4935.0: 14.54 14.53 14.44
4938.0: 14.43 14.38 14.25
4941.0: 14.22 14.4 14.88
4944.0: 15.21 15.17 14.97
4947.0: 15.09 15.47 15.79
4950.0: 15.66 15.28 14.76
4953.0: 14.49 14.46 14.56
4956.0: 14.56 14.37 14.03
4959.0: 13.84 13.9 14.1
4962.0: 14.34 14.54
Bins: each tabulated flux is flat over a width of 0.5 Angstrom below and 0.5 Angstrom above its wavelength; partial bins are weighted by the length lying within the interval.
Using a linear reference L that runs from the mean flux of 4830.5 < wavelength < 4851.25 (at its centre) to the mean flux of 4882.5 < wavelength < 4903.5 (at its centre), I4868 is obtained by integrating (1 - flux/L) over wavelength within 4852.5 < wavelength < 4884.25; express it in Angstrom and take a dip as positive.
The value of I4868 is 3.2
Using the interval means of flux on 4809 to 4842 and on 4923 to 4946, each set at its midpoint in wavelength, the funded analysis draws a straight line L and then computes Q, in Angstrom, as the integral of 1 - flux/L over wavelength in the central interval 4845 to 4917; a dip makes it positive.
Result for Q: 5.3 Angstrom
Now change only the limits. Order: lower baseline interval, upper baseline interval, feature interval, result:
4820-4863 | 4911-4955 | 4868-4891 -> 1.23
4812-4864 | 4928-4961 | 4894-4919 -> 0.47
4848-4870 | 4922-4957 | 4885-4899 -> -0.35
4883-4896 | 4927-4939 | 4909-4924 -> 0.48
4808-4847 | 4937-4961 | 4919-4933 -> 0.75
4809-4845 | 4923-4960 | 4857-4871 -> 2.49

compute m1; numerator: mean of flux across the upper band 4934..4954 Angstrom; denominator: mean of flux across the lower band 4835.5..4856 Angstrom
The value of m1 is 1.05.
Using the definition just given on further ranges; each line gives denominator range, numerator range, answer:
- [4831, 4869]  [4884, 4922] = 1.03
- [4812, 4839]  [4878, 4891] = 0.92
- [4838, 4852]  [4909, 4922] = 0.95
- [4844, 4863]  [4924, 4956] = 1.12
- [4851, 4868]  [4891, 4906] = 1.17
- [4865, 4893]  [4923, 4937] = 1.08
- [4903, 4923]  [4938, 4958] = 1.08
